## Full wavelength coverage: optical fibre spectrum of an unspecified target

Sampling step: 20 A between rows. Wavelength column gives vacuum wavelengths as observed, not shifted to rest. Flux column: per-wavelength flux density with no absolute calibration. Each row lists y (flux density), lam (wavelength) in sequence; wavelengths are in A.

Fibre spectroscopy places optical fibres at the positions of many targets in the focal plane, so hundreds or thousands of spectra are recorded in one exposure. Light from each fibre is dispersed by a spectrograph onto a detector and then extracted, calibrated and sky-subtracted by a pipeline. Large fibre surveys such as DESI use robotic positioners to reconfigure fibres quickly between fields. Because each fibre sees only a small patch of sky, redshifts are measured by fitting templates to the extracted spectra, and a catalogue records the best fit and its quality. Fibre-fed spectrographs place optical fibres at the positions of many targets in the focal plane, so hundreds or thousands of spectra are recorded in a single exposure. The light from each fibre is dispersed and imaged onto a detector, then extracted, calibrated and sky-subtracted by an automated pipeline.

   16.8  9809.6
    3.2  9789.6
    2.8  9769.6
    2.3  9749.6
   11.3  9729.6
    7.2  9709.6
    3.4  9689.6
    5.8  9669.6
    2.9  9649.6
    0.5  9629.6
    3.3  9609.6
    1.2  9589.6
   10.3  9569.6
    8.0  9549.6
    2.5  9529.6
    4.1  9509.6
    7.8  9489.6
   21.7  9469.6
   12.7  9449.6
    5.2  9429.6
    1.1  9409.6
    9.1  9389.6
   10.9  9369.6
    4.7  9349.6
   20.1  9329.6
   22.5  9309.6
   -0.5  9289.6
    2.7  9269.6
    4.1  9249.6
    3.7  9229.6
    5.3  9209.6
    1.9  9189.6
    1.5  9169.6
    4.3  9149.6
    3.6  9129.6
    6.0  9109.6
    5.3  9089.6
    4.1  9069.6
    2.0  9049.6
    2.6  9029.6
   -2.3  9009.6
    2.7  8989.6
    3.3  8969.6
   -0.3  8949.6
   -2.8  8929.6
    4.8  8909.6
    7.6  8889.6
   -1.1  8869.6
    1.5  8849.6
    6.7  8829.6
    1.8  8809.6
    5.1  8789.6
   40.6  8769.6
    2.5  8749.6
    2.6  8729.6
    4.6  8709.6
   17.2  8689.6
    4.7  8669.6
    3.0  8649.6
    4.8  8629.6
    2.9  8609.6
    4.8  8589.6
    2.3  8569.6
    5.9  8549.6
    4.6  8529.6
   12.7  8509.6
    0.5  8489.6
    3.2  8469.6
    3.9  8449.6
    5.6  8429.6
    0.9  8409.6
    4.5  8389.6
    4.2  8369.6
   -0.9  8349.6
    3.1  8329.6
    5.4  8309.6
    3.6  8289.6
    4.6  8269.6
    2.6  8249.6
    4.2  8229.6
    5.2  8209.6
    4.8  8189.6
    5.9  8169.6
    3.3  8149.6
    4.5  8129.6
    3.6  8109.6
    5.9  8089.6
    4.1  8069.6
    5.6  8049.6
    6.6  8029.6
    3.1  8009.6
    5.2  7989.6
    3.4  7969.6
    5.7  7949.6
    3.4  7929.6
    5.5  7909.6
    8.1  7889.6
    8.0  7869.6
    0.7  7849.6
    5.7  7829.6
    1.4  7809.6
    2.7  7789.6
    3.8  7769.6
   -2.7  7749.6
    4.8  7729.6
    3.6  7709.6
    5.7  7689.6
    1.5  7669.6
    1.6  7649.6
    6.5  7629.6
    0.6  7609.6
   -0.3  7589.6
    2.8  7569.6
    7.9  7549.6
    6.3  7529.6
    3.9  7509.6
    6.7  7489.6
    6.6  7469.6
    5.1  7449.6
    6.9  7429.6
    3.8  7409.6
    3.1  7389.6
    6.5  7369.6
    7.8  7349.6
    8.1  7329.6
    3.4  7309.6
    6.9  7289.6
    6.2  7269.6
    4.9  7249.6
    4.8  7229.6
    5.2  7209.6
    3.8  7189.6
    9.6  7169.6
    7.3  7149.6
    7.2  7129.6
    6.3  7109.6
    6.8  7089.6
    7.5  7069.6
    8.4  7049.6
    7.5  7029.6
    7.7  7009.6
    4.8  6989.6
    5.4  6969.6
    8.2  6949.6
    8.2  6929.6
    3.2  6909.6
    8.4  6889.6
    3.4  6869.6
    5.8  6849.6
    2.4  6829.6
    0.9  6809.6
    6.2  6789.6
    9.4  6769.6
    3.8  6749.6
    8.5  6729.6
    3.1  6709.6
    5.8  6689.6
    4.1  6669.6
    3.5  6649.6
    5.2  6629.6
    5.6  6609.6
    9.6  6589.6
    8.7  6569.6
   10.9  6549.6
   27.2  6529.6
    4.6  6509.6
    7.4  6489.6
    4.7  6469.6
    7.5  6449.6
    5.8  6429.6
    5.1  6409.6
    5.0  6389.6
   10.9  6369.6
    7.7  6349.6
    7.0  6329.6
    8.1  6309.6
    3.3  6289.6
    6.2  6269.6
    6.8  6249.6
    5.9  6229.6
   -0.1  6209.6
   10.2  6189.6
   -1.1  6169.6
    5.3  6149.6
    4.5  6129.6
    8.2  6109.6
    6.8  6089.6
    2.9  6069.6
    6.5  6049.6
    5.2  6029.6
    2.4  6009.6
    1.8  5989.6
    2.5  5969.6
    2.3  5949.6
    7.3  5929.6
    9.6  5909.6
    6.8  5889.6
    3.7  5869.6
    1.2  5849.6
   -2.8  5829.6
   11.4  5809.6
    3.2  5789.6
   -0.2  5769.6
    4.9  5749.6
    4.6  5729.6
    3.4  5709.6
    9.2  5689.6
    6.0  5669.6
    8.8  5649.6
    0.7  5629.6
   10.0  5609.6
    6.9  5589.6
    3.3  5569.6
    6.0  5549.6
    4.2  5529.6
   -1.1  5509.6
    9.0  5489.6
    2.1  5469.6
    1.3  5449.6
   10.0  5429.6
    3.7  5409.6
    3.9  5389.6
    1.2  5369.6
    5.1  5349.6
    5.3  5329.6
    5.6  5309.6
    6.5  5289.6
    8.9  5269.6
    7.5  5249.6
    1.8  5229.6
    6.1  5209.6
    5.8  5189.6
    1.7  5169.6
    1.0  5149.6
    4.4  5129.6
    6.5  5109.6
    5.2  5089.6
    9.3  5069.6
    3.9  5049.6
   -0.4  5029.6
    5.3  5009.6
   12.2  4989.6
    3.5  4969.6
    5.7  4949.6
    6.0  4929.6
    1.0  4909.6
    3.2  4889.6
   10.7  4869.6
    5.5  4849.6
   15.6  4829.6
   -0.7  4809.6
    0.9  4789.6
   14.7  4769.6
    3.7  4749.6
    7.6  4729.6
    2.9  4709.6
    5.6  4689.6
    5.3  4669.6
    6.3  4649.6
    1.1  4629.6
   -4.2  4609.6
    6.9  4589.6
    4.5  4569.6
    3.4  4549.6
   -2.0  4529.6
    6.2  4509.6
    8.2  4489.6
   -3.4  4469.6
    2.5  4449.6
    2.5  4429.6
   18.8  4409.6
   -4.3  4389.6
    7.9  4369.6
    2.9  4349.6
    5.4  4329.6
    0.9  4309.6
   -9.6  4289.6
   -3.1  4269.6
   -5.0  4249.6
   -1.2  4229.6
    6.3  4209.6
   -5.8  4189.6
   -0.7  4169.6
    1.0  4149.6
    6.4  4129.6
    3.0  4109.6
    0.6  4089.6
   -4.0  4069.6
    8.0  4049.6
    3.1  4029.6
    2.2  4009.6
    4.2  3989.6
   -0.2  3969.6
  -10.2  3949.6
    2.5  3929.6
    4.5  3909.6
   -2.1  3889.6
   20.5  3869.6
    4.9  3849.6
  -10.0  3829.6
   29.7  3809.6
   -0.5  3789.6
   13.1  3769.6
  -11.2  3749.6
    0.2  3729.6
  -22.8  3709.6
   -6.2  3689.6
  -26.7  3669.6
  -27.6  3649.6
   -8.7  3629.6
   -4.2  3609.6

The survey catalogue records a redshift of 0.75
